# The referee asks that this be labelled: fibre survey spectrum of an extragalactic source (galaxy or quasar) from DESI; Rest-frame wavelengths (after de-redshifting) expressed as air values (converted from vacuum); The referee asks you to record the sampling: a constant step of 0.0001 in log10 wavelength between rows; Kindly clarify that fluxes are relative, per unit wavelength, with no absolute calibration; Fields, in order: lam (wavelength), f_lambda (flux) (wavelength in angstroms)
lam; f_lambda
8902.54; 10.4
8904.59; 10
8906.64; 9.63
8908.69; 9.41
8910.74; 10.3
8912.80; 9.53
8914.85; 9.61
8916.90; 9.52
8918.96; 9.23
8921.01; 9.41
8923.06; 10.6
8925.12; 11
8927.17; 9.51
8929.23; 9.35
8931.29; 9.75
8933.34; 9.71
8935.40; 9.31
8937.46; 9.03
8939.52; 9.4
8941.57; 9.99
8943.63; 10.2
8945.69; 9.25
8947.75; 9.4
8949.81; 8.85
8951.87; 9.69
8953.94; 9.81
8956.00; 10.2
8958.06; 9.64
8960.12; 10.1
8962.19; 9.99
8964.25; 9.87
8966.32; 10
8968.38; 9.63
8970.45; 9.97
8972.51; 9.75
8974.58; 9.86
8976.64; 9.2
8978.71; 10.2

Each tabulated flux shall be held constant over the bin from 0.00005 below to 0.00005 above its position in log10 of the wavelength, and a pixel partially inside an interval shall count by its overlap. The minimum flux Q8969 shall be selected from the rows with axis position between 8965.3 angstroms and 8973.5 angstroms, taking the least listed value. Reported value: 9.63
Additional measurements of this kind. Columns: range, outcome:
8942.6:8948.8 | 9.25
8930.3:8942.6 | 9.03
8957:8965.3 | 9.64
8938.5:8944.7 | 9.4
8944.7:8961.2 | 8.85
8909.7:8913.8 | 9.53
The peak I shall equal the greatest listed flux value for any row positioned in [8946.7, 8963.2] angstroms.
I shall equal 10.2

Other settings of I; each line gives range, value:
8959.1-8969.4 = 10.1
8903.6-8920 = 10.3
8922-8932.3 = 11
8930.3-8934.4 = 9.75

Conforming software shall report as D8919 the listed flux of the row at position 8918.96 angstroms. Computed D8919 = 9.23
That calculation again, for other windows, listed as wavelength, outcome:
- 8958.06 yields 9.64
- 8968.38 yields 9.63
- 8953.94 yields 9.81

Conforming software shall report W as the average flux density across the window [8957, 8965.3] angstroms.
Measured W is 9.9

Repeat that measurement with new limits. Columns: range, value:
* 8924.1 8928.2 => 10.3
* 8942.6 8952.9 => 9.48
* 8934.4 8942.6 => 9.44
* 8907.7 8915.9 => 9.71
